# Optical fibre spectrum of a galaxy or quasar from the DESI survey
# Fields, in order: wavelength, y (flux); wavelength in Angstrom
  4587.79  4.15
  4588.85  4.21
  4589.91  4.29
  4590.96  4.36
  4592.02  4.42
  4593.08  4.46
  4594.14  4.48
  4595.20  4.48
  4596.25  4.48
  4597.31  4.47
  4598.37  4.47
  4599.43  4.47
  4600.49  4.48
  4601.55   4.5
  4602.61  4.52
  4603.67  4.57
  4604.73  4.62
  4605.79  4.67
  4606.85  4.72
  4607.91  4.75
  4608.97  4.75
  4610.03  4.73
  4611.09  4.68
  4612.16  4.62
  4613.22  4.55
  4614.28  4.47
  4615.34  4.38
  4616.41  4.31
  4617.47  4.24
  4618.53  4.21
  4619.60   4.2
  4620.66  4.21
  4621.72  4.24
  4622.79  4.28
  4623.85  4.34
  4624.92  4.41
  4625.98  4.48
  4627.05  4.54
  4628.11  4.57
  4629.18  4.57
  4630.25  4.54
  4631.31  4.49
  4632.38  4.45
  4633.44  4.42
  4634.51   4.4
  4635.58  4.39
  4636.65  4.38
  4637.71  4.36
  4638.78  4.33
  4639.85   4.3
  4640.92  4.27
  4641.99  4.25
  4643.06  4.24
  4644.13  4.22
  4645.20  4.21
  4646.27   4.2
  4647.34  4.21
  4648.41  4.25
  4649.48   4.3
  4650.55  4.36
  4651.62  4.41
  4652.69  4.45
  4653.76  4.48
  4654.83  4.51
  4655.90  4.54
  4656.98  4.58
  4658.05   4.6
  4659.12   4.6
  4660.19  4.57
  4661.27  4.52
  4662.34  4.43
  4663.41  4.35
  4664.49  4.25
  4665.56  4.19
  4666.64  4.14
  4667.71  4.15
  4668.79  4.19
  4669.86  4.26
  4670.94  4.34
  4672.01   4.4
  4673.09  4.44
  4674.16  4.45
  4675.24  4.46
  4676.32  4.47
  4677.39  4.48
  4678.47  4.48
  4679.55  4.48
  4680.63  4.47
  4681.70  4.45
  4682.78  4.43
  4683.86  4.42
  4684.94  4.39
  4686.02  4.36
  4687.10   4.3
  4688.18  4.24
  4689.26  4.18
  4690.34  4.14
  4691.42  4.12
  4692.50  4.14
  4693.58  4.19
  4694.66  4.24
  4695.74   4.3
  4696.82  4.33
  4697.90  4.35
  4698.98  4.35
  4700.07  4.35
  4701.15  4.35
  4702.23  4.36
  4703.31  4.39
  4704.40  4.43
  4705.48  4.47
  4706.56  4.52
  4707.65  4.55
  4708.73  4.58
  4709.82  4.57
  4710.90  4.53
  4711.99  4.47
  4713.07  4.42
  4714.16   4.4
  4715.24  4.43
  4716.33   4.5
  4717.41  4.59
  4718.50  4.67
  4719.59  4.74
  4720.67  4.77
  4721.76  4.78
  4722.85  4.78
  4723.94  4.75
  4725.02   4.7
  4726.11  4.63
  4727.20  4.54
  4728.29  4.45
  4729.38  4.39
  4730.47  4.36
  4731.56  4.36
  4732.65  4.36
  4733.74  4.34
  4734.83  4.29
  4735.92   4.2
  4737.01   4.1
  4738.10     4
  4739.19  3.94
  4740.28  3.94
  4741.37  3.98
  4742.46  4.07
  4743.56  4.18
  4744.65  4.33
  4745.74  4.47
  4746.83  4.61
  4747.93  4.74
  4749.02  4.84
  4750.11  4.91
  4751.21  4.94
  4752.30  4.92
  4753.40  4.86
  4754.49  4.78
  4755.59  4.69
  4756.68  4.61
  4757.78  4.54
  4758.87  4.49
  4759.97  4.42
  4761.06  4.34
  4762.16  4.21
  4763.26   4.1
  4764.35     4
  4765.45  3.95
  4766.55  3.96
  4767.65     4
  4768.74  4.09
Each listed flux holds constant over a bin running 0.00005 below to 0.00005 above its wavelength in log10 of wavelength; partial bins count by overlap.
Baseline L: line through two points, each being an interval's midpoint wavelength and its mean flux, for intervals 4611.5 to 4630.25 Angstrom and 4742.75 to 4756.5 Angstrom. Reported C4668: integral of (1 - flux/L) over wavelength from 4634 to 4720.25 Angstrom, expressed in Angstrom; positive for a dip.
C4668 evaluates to 2.5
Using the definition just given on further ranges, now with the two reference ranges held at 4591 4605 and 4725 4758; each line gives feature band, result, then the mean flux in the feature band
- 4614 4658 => 1.06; 4.37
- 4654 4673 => 0.32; 4.39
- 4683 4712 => 0.68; 4.35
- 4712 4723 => -0.35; 4.6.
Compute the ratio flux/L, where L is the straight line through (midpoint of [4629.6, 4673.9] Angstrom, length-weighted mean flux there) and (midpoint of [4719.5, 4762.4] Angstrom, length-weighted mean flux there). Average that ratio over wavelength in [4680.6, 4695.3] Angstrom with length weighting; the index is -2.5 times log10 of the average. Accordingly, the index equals 0.03 mag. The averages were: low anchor 4.37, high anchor 4.48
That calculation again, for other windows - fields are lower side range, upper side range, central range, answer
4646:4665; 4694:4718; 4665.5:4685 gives 0.013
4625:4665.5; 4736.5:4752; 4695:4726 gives -0.032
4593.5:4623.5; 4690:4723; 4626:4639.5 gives 0.005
